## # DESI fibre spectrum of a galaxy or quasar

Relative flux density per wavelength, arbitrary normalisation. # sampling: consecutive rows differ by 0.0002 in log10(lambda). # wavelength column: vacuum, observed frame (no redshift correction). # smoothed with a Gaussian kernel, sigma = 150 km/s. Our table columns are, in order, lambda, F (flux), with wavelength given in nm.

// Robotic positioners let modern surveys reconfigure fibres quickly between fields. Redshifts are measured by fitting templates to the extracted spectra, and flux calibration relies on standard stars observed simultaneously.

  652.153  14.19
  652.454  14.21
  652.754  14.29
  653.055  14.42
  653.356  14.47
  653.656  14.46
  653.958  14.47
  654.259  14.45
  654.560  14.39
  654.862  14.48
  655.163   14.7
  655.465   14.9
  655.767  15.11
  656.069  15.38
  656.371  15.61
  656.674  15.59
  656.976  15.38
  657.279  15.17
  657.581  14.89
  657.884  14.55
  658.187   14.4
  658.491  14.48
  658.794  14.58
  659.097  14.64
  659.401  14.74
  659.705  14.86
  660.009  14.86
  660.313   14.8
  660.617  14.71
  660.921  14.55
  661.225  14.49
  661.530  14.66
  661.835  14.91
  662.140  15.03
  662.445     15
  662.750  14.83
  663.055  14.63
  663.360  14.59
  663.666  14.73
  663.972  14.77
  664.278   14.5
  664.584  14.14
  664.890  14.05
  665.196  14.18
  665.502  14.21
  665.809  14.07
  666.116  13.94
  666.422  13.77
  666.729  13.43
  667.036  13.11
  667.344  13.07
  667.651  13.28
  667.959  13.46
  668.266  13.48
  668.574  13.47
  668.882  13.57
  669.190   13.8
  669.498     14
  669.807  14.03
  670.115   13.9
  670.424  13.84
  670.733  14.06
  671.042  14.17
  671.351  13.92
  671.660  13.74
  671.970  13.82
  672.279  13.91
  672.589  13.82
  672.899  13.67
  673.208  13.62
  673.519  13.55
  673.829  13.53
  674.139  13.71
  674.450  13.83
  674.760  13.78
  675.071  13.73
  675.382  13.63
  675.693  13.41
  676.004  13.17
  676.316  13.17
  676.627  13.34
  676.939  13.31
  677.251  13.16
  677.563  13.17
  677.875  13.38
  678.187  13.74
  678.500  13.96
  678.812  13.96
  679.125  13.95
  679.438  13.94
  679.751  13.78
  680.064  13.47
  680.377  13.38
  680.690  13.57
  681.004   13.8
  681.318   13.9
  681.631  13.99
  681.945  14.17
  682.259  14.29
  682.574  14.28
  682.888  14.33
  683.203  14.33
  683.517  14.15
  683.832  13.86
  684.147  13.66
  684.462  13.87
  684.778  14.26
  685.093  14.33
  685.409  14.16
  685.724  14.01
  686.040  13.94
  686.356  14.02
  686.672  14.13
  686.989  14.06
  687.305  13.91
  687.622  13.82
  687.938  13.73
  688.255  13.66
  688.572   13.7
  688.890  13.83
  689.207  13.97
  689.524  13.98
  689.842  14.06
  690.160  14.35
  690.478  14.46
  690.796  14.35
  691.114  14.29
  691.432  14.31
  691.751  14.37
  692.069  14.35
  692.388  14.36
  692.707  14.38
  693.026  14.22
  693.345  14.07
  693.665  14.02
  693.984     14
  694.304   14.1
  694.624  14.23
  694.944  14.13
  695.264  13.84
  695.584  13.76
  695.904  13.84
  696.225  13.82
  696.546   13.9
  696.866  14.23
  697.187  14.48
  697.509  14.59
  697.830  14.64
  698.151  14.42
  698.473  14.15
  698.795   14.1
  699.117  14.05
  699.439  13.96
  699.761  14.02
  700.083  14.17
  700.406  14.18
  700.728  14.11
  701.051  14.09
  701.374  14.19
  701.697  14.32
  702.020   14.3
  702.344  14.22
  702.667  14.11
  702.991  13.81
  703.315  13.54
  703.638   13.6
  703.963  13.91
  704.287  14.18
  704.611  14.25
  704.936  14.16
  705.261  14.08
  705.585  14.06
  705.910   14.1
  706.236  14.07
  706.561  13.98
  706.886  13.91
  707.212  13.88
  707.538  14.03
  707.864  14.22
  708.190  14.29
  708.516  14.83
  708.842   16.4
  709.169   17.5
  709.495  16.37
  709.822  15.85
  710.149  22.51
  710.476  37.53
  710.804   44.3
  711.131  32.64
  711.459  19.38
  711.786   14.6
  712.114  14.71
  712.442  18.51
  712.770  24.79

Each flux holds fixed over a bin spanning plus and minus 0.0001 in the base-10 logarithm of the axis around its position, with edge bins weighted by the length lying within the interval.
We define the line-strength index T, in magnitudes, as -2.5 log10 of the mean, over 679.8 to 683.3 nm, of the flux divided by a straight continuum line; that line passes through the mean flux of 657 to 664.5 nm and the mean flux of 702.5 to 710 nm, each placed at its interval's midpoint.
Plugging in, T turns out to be 0.05 mag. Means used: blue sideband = 14.7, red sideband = 14.5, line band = 13.9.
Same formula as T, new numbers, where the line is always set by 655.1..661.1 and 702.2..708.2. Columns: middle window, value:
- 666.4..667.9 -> 0.111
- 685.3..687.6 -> 0.027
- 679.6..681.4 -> 0.065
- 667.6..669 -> 0.096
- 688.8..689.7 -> 0.028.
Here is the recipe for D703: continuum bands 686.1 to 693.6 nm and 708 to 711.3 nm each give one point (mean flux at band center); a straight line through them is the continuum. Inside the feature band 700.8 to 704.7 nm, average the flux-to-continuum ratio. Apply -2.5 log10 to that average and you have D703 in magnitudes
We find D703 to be 0.38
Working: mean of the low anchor 14.1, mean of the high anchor 23.2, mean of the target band 14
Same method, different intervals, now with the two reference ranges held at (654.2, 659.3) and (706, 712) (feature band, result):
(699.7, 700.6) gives 0.30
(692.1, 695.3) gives 0.26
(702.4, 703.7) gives 0.34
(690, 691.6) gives 0.23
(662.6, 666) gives 0.08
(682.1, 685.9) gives 0.21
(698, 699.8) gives 0.29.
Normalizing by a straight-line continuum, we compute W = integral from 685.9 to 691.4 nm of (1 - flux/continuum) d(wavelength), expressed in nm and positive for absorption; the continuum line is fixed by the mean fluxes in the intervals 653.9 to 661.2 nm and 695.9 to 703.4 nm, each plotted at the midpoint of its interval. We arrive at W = 0.11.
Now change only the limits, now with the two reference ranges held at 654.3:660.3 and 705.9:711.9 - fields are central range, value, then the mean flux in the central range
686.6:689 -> 0.50 nm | 13.8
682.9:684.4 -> 0.27 nm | 14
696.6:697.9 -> 0.28 nm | 14.4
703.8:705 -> 0.31 nm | 14.1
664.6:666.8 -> 0.23 nm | 14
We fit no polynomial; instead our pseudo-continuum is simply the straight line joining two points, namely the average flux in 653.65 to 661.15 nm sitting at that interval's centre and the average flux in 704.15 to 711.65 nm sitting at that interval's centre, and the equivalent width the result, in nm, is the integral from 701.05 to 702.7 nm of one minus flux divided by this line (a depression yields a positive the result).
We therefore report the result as 0.34 nm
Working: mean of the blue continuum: 14.8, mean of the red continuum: 18.3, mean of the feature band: 14.2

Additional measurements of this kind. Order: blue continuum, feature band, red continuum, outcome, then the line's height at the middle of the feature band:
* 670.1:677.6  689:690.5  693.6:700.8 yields -0.017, 14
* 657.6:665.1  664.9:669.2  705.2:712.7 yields 0.422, 15.1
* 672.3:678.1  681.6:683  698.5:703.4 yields -0.057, 13.7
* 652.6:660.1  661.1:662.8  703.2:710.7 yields 0.011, 14.9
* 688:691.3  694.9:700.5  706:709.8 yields 0.115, 14.4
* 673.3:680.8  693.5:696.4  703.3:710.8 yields 0.259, 15.3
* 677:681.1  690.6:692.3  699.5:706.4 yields -0.059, 13.9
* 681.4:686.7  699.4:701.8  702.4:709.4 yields 0.026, 14.3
